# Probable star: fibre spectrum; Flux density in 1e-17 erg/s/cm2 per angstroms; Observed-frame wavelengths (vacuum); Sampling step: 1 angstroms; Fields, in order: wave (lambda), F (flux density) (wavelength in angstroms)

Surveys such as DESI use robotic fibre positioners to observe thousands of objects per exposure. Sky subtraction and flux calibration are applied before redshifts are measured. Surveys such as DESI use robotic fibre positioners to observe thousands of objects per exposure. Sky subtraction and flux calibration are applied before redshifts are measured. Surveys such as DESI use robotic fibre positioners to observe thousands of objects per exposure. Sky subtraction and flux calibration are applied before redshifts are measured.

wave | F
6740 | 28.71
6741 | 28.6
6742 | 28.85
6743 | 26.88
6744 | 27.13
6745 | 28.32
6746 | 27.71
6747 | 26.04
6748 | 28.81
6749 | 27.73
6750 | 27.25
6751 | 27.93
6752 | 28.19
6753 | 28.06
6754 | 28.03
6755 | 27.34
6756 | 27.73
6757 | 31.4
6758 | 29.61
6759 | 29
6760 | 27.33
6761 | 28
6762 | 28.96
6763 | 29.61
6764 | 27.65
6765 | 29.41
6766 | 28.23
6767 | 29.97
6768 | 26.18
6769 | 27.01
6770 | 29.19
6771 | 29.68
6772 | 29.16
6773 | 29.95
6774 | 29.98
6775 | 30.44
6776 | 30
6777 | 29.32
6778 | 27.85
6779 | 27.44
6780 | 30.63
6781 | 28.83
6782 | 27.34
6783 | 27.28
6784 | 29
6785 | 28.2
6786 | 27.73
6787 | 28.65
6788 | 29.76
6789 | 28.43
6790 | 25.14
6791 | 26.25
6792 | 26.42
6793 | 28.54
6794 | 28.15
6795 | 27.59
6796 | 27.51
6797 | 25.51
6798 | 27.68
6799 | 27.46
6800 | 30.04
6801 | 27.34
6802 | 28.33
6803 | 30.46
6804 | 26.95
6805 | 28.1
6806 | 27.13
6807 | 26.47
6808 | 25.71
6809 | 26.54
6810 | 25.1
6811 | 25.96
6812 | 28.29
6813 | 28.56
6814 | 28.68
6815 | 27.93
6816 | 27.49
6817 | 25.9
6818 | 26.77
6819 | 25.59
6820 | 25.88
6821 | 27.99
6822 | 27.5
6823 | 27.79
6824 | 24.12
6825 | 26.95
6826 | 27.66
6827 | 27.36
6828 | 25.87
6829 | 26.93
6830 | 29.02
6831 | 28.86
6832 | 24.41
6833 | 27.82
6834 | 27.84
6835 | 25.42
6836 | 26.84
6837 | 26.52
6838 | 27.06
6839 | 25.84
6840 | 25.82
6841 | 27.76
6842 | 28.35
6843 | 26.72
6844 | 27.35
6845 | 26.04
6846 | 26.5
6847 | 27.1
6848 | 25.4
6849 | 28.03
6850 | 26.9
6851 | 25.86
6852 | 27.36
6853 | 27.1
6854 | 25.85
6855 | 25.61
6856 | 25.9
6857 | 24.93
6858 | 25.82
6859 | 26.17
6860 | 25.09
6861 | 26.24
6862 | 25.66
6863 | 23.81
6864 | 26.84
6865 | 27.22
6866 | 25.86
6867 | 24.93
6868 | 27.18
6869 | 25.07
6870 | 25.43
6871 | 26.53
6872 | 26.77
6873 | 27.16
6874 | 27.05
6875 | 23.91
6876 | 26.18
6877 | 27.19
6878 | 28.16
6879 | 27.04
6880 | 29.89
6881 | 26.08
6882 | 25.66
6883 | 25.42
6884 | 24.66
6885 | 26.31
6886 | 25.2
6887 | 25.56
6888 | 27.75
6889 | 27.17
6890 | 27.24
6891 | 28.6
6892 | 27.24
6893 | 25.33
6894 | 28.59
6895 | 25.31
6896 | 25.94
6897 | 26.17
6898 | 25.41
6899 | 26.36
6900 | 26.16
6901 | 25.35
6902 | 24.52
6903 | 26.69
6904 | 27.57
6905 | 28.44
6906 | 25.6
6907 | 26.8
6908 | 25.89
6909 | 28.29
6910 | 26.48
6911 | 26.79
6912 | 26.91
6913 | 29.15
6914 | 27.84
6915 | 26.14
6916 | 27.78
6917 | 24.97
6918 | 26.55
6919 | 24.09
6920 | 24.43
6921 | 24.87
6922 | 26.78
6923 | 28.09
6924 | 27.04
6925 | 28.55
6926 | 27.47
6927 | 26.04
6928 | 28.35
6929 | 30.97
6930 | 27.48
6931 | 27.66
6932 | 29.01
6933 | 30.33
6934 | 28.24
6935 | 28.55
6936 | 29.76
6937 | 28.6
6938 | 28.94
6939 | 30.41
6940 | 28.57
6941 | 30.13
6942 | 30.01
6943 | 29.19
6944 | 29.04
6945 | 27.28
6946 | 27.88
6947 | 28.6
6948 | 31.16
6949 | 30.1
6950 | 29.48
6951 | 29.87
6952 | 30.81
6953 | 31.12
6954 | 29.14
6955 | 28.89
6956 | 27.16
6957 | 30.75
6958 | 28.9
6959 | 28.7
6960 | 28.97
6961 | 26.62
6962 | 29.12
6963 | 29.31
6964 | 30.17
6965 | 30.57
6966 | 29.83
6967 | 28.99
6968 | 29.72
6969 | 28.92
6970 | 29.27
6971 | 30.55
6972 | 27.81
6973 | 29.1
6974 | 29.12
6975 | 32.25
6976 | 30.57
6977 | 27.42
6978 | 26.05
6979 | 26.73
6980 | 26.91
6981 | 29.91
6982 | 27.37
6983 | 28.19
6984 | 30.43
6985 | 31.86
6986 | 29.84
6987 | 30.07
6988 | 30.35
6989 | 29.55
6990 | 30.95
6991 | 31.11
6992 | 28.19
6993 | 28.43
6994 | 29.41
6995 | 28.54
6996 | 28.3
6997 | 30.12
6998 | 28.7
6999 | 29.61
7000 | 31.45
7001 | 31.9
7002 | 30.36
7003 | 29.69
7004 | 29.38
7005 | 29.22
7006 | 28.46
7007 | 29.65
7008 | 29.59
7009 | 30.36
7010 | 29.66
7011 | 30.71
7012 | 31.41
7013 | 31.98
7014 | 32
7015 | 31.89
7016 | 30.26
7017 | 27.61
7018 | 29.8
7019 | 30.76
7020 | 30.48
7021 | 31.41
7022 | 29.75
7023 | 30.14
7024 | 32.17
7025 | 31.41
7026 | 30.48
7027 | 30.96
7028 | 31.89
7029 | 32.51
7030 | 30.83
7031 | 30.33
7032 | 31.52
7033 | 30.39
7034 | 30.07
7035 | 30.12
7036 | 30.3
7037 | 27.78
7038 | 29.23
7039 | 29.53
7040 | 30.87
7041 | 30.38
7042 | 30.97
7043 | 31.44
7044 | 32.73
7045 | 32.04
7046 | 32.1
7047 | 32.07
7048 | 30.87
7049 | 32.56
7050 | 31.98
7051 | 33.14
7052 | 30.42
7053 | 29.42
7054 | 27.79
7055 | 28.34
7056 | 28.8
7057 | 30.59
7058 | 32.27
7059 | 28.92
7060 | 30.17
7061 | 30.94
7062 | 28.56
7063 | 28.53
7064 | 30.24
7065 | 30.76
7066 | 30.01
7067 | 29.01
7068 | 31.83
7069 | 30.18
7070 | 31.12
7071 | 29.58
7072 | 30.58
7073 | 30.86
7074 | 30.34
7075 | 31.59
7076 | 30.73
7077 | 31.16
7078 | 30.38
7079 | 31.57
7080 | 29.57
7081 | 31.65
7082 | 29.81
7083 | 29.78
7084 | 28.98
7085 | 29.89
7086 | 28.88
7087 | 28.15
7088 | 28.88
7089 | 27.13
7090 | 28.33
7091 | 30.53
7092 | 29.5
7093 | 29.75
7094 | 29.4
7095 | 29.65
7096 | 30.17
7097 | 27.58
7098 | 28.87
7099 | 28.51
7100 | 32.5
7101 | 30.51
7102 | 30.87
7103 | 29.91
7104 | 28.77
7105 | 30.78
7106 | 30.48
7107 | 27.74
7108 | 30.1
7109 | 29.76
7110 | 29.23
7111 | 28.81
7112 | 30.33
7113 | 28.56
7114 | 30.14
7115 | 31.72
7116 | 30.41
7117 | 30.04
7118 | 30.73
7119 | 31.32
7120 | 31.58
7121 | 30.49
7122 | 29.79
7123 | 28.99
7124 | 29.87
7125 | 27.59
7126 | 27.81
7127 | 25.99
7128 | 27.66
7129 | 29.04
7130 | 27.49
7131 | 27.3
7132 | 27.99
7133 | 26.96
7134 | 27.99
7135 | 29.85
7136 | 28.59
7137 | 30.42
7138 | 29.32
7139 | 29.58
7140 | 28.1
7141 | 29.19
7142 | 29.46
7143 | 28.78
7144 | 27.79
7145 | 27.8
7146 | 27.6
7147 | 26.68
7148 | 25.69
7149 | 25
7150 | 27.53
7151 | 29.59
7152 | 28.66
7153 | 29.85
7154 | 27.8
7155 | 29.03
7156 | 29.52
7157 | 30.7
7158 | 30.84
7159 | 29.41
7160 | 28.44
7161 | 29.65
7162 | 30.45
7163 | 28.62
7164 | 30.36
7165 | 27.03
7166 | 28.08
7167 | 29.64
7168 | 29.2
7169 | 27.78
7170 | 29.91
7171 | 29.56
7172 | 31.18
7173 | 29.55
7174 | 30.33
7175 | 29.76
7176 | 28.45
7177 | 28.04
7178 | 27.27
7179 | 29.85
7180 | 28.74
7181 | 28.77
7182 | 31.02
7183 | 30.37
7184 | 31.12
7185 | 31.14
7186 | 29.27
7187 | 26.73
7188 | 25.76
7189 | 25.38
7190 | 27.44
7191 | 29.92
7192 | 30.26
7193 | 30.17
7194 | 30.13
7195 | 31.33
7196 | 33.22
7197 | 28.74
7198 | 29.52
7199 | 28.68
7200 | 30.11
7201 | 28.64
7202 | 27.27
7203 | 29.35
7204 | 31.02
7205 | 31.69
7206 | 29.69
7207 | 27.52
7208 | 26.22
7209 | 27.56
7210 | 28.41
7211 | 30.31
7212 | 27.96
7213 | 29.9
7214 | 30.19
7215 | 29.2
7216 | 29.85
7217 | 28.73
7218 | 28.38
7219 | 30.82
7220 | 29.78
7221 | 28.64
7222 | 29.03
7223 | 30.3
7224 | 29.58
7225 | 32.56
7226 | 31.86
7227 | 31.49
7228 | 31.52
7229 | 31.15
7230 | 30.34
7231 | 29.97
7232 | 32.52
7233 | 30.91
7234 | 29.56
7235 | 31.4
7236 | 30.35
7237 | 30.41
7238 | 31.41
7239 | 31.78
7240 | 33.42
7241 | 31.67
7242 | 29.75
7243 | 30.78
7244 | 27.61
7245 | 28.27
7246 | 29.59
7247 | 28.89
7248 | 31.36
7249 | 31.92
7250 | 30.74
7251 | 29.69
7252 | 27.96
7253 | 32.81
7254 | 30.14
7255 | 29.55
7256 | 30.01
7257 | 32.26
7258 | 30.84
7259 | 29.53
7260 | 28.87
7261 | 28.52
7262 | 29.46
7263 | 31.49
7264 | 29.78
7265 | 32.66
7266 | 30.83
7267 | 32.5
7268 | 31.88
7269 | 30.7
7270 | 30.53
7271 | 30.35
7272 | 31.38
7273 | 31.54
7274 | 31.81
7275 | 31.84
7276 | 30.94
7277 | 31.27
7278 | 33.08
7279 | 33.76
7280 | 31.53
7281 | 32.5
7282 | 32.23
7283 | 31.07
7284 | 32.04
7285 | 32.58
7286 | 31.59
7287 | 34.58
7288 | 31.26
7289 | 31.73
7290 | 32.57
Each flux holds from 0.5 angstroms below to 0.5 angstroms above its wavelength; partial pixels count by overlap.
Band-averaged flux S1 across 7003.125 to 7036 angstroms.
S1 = 30.5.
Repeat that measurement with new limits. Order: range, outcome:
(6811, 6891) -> 26.6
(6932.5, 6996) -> 29.3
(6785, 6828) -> 27.3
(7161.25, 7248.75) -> 29.7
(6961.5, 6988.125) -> 29.3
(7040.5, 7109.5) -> 30.2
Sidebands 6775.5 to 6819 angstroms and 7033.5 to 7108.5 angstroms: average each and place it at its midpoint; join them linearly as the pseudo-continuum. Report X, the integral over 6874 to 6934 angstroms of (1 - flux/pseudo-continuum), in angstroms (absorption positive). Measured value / 3.8 angstroms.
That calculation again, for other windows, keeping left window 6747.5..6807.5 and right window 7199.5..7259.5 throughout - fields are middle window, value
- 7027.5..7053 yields -1.5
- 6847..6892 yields 3.6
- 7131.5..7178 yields 1.5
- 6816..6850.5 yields 2.0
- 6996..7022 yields -0.9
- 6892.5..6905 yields 1.1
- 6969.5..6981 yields 0.1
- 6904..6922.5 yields 1.4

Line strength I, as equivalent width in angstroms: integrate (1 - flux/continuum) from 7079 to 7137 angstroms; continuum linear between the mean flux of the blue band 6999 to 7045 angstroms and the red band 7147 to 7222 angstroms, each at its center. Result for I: 0.8 angstroms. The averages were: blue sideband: 30.5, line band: 29.4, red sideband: 29.1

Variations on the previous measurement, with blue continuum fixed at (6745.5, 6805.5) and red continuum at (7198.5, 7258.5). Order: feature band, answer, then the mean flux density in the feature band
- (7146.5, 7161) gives 0.6 angstroms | 28.5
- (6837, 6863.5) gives 2.1 angstroms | 26.3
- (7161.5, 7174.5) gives 0.2 angstroms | 29.4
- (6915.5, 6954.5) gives 0.7 angstroms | 28.4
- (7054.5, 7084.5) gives -0.8 angstroms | 30.2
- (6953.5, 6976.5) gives -0.2 angstroms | 29.3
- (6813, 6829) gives 0.9 angstroms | 27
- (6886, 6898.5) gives 0.9 angstroms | 26.6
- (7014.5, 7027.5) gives -0.6 angstroms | 30.5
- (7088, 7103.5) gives 0.0 angstroms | 29.5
